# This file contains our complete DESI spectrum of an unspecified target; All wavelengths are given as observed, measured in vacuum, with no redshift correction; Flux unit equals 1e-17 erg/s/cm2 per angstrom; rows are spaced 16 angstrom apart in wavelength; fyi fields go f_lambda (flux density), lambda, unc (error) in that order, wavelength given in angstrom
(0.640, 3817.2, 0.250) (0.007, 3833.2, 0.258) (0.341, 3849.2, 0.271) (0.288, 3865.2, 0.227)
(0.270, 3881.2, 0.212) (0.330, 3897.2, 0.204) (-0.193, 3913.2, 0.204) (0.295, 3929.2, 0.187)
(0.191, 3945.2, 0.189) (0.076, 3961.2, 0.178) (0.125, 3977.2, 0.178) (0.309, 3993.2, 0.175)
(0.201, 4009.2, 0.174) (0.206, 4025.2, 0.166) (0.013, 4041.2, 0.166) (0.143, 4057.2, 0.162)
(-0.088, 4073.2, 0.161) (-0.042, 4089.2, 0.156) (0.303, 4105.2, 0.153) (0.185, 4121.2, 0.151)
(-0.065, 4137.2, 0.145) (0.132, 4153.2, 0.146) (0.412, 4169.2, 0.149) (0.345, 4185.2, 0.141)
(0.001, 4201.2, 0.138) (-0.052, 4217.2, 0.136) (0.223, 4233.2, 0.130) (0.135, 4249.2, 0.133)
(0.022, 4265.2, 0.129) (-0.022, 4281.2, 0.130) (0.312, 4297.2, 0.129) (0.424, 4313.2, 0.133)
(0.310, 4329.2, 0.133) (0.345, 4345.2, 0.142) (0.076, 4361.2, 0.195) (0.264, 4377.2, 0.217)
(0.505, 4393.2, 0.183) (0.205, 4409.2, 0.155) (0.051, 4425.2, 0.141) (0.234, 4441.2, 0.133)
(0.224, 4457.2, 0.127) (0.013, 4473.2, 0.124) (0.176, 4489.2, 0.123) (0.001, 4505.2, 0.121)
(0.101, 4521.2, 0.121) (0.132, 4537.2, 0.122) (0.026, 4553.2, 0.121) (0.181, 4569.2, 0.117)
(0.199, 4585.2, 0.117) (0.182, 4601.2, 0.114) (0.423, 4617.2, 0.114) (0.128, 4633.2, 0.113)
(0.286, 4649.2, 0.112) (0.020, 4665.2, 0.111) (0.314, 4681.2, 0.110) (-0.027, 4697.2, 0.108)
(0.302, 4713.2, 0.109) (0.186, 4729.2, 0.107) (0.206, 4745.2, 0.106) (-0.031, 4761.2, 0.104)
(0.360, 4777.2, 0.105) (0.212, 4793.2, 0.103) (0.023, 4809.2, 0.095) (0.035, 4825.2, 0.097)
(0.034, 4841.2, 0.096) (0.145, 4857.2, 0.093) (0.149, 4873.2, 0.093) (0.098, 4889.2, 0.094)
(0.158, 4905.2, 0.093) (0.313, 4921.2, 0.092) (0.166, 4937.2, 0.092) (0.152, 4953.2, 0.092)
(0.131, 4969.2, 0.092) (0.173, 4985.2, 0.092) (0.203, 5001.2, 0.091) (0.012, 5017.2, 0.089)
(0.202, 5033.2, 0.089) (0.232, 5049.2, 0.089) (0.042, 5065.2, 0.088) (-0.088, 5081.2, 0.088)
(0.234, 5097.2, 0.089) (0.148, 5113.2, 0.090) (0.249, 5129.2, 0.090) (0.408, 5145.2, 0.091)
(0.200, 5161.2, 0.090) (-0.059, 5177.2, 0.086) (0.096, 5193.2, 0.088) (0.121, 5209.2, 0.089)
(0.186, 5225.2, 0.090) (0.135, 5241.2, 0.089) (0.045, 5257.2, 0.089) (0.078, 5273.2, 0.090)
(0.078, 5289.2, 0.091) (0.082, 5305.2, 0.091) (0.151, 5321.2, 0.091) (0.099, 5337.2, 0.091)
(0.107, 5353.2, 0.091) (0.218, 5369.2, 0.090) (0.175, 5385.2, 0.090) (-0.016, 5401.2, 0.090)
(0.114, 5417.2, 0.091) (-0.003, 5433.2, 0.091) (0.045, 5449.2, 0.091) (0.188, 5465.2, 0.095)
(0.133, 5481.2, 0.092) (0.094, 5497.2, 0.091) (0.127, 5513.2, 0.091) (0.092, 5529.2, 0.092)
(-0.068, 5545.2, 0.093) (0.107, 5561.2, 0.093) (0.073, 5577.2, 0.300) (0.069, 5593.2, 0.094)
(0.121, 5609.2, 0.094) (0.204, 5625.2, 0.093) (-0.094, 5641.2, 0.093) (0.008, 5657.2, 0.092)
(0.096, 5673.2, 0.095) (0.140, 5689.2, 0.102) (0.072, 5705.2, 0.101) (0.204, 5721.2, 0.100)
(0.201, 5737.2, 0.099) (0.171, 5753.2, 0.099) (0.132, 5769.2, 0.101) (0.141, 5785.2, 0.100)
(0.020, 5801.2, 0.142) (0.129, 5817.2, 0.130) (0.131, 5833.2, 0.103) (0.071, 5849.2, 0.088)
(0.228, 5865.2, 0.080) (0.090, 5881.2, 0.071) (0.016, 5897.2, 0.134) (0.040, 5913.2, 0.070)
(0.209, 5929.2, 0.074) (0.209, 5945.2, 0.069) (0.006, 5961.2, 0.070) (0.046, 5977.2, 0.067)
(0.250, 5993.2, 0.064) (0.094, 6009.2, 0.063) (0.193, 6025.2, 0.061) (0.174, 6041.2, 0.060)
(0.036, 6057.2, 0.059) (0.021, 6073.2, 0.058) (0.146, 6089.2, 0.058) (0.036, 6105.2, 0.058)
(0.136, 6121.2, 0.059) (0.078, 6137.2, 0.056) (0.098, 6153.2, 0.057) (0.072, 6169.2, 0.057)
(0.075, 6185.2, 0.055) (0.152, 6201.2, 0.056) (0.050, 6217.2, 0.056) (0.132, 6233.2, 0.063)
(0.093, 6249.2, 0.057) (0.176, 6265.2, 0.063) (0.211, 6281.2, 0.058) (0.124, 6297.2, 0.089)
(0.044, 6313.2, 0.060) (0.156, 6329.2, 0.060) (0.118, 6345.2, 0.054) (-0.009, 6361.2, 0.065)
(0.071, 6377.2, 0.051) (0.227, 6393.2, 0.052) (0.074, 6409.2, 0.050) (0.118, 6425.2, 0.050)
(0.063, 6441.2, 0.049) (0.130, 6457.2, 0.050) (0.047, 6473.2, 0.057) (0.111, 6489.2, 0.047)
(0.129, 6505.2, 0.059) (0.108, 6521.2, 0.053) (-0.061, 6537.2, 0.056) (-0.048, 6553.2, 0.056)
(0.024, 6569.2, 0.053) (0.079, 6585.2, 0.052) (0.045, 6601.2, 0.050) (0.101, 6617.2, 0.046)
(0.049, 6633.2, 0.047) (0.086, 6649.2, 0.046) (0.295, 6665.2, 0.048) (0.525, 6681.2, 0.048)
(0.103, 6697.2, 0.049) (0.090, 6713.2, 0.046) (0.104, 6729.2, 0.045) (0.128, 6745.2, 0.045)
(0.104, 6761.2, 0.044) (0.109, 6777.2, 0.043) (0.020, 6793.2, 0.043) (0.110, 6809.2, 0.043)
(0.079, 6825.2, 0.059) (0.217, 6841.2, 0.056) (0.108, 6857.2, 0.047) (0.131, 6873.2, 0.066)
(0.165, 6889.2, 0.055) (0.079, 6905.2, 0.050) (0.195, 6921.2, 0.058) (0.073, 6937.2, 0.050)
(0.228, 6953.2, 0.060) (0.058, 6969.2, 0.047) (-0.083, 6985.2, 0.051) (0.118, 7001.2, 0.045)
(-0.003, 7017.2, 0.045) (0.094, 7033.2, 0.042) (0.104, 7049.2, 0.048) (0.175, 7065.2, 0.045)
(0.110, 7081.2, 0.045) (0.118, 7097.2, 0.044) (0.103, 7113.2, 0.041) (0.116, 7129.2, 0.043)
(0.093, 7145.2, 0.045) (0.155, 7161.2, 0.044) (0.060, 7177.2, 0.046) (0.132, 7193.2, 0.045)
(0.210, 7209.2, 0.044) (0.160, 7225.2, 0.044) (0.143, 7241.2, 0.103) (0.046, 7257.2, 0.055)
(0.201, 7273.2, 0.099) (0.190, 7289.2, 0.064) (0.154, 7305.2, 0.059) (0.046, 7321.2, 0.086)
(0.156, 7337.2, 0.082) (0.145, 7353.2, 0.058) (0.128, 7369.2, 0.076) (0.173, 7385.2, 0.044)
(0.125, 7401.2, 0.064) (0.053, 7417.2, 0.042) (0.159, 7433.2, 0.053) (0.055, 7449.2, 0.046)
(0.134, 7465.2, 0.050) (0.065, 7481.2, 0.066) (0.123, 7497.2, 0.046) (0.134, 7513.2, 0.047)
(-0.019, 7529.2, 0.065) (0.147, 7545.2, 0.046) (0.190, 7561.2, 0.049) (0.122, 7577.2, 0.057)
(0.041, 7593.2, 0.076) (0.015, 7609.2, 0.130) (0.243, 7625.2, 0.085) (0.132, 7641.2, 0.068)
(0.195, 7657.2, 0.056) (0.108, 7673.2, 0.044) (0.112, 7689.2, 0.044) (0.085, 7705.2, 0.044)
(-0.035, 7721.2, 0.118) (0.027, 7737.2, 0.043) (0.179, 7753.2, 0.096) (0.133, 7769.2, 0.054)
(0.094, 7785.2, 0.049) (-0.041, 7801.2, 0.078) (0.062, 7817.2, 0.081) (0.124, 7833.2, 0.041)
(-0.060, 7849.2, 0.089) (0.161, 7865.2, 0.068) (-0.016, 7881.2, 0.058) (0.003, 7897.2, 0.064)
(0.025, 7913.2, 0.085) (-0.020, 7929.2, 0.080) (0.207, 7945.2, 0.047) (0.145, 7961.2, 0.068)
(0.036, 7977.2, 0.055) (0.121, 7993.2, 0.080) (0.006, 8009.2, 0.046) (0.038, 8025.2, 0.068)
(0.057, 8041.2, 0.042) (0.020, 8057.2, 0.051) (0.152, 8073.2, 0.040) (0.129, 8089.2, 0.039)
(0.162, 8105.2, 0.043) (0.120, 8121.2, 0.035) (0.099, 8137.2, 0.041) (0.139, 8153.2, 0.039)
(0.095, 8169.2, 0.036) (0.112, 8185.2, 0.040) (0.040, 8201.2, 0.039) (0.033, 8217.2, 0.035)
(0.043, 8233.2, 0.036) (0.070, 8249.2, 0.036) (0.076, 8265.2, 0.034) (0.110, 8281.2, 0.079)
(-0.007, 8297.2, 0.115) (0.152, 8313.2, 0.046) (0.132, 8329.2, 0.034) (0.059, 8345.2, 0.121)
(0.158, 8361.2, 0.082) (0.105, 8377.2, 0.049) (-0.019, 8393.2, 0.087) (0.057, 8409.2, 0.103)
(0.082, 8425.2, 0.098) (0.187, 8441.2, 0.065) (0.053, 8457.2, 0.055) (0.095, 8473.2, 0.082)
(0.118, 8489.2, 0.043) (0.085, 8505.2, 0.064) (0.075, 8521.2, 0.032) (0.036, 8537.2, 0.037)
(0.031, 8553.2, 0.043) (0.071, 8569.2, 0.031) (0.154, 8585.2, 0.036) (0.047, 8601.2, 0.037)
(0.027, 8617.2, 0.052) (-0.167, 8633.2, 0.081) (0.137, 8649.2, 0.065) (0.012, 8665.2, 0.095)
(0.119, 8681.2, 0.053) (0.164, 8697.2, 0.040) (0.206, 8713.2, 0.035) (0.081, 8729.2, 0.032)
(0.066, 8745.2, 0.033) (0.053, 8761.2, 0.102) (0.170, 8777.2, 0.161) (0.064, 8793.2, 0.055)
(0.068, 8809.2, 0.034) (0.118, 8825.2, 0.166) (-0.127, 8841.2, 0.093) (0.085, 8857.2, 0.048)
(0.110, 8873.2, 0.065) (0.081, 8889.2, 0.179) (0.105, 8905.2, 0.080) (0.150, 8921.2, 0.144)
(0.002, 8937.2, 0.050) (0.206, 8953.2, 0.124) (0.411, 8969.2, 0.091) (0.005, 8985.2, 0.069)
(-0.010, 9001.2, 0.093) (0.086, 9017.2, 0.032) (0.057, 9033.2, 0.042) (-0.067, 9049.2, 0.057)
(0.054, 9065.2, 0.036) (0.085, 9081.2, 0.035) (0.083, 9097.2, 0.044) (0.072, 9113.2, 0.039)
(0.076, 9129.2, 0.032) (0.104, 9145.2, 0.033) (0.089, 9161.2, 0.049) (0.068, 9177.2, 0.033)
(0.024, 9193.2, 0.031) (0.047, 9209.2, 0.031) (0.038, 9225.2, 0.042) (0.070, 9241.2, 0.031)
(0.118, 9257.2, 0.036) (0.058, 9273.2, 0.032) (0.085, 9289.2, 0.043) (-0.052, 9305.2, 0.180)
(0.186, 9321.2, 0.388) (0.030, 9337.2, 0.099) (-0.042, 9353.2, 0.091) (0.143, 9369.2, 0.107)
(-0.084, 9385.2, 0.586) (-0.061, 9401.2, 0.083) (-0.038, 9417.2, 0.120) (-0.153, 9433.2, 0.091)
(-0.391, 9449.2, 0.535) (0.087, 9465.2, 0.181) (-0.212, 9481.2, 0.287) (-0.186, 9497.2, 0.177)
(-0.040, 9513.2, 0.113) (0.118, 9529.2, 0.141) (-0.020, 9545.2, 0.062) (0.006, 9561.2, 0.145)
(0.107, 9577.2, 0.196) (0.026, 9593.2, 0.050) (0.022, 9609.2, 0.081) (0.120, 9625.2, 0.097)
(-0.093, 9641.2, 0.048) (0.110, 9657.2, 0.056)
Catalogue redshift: 0.79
